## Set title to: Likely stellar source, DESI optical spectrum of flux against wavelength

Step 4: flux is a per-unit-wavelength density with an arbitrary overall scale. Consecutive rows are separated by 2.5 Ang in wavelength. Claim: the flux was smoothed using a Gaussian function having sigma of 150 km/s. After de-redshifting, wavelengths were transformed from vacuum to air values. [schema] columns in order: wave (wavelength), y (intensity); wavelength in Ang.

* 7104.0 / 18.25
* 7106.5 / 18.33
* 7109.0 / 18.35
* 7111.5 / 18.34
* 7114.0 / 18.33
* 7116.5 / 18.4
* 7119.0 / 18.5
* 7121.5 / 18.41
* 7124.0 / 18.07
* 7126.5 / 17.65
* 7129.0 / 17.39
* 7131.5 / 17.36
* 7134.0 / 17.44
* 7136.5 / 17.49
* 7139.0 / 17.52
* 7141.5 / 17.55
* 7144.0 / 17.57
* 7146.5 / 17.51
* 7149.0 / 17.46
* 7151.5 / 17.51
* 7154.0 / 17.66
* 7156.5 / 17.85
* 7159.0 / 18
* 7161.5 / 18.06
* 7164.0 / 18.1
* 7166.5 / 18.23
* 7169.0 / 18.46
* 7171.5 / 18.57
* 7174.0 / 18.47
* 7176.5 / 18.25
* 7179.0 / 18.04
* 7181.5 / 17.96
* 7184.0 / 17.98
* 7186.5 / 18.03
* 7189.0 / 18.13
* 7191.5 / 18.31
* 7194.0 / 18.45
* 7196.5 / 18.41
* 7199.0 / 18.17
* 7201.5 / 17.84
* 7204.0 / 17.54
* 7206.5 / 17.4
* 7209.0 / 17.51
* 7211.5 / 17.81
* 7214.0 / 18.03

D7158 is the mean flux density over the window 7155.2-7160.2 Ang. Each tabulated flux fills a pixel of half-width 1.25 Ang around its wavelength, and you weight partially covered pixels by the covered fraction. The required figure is 17.9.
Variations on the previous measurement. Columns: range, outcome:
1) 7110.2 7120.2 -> 18.4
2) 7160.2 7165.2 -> 18.1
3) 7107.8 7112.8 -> 18.3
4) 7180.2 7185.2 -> 18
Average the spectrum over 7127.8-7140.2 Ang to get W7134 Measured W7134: 17.4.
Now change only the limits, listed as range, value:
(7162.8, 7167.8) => 18.2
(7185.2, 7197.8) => 18.3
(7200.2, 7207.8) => 17.6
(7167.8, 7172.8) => 18.5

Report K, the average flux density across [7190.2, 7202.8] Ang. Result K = 18.2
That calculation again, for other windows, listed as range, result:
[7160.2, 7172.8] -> 18.3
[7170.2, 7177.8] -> 18.4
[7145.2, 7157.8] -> 17.6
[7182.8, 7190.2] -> 18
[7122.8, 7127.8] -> 17.9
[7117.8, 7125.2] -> 18.3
